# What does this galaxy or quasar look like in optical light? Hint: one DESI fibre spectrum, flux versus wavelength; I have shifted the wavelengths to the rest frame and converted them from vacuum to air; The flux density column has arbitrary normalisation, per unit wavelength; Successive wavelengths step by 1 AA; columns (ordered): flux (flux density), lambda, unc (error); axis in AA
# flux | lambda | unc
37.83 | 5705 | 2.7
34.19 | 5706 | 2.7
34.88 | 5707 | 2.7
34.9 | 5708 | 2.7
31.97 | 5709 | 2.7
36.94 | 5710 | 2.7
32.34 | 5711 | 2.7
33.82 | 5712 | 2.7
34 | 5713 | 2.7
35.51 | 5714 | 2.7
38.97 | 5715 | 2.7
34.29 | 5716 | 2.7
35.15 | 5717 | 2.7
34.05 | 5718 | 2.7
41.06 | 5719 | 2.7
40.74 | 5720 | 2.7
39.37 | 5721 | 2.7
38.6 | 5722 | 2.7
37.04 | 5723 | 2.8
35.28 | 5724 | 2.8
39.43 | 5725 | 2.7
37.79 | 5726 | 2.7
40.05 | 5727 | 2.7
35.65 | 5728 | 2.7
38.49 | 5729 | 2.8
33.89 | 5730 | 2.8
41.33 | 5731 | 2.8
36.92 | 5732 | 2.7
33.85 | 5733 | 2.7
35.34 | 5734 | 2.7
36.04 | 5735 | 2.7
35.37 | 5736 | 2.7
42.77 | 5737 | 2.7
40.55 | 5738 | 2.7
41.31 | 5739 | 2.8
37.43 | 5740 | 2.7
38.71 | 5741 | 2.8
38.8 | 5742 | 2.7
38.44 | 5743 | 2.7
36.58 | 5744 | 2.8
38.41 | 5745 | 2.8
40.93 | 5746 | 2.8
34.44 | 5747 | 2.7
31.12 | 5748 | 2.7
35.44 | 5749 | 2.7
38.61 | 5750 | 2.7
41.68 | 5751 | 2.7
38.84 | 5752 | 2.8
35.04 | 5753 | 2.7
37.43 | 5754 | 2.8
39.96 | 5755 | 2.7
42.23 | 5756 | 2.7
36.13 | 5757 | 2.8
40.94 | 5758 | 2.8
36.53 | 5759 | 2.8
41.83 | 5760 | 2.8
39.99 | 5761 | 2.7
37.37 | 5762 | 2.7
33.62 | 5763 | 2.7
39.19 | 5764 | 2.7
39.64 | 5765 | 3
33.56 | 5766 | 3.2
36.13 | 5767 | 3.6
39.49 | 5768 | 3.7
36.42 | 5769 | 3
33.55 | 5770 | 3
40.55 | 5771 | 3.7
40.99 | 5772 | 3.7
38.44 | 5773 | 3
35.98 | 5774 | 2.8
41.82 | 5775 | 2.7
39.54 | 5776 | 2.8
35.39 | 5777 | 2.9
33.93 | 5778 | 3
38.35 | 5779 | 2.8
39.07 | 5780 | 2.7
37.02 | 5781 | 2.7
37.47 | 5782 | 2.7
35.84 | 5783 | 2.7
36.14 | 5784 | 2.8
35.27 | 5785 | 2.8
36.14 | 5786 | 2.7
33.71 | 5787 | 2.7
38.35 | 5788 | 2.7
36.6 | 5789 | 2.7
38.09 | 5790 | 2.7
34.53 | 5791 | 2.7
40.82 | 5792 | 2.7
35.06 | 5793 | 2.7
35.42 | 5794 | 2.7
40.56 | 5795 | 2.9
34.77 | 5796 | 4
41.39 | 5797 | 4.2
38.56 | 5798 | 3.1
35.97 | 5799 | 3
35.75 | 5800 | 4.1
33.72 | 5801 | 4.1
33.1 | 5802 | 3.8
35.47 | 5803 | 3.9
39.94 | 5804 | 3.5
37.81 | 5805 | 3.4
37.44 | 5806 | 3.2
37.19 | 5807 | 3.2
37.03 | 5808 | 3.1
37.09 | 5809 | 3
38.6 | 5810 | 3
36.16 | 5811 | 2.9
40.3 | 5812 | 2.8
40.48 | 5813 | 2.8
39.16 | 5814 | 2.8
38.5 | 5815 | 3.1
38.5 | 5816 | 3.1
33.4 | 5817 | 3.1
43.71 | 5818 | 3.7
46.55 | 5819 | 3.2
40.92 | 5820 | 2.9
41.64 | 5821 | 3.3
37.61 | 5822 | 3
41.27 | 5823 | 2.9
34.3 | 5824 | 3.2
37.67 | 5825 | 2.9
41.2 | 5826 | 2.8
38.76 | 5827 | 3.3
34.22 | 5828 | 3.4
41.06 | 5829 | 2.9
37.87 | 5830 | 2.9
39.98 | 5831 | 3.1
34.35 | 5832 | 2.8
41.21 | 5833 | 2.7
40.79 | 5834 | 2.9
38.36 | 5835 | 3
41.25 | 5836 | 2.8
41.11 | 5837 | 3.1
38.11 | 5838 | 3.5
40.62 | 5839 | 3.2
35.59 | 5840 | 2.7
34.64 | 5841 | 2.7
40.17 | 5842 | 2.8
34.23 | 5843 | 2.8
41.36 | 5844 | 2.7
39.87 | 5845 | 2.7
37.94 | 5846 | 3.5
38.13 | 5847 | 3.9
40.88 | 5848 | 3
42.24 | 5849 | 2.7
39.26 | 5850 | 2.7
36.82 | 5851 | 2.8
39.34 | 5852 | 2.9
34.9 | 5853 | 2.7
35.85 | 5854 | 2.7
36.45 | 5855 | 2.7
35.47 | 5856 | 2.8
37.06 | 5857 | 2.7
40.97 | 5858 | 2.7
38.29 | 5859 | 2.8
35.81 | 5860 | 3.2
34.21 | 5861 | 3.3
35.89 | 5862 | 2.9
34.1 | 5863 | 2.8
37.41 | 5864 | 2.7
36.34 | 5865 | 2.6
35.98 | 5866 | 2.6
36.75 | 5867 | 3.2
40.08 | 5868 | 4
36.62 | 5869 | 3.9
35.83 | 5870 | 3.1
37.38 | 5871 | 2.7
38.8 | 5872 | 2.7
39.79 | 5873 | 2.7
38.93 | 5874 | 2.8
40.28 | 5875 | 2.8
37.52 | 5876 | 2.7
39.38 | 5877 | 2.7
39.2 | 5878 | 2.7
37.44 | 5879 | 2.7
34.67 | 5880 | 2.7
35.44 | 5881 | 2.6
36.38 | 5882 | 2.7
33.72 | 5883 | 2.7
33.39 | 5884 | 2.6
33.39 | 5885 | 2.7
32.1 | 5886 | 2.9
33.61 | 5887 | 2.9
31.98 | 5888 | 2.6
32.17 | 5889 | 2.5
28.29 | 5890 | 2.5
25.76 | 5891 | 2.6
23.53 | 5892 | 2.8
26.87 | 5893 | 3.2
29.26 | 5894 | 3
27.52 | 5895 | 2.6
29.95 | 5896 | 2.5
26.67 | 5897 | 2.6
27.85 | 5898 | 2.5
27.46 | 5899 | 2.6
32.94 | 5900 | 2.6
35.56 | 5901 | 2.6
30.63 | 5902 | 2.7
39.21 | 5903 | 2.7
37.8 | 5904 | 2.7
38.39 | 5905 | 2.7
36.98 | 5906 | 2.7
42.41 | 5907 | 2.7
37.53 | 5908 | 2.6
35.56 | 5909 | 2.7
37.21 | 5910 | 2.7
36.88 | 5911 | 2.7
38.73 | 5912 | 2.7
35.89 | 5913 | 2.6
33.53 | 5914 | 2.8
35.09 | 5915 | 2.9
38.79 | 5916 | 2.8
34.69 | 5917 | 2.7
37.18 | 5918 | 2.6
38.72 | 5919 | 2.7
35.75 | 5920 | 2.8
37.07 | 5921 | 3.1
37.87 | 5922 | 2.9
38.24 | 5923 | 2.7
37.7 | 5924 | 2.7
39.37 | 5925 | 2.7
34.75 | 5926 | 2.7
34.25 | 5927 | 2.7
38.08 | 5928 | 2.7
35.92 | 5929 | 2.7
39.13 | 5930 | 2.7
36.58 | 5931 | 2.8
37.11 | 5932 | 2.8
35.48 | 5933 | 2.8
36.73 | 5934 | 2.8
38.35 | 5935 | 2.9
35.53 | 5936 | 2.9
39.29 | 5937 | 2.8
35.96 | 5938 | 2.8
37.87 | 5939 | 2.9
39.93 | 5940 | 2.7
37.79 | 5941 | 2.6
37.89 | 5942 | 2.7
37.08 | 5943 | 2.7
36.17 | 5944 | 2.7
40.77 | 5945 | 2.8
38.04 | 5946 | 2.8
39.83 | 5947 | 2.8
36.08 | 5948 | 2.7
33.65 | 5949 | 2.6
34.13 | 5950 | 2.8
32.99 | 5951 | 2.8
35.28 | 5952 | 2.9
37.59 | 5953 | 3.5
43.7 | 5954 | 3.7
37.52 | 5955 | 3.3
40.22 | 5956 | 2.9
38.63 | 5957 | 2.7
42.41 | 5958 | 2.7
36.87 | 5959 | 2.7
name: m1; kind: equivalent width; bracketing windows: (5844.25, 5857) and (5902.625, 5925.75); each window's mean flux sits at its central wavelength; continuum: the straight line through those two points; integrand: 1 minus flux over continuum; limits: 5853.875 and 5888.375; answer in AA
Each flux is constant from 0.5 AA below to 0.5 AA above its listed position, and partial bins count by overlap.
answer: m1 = 1.3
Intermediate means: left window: 38.1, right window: 37.4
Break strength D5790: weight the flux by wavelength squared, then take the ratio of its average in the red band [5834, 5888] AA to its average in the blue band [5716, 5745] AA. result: 1.0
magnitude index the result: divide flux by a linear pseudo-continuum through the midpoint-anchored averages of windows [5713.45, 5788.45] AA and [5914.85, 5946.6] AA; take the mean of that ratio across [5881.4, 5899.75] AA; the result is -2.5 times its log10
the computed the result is 0.24 mag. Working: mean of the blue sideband 37.6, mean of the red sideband 37.3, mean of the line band 30.1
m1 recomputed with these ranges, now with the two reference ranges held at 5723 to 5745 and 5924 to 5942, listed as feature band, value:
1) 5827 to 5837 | -0.4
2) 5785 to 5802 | 0.4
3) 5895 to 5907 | 1.3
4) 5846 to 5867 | 0.1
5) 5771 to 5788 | 0.2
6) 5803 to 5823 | -0.8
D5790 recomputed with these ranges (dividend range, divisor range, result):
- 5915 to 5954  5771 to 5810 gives 1.05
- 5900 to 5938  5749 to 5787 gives 1.03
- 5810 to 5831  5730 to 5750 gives 1.07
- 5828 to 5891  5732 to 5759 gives 1.02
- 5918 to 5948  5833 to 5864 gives 1.01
